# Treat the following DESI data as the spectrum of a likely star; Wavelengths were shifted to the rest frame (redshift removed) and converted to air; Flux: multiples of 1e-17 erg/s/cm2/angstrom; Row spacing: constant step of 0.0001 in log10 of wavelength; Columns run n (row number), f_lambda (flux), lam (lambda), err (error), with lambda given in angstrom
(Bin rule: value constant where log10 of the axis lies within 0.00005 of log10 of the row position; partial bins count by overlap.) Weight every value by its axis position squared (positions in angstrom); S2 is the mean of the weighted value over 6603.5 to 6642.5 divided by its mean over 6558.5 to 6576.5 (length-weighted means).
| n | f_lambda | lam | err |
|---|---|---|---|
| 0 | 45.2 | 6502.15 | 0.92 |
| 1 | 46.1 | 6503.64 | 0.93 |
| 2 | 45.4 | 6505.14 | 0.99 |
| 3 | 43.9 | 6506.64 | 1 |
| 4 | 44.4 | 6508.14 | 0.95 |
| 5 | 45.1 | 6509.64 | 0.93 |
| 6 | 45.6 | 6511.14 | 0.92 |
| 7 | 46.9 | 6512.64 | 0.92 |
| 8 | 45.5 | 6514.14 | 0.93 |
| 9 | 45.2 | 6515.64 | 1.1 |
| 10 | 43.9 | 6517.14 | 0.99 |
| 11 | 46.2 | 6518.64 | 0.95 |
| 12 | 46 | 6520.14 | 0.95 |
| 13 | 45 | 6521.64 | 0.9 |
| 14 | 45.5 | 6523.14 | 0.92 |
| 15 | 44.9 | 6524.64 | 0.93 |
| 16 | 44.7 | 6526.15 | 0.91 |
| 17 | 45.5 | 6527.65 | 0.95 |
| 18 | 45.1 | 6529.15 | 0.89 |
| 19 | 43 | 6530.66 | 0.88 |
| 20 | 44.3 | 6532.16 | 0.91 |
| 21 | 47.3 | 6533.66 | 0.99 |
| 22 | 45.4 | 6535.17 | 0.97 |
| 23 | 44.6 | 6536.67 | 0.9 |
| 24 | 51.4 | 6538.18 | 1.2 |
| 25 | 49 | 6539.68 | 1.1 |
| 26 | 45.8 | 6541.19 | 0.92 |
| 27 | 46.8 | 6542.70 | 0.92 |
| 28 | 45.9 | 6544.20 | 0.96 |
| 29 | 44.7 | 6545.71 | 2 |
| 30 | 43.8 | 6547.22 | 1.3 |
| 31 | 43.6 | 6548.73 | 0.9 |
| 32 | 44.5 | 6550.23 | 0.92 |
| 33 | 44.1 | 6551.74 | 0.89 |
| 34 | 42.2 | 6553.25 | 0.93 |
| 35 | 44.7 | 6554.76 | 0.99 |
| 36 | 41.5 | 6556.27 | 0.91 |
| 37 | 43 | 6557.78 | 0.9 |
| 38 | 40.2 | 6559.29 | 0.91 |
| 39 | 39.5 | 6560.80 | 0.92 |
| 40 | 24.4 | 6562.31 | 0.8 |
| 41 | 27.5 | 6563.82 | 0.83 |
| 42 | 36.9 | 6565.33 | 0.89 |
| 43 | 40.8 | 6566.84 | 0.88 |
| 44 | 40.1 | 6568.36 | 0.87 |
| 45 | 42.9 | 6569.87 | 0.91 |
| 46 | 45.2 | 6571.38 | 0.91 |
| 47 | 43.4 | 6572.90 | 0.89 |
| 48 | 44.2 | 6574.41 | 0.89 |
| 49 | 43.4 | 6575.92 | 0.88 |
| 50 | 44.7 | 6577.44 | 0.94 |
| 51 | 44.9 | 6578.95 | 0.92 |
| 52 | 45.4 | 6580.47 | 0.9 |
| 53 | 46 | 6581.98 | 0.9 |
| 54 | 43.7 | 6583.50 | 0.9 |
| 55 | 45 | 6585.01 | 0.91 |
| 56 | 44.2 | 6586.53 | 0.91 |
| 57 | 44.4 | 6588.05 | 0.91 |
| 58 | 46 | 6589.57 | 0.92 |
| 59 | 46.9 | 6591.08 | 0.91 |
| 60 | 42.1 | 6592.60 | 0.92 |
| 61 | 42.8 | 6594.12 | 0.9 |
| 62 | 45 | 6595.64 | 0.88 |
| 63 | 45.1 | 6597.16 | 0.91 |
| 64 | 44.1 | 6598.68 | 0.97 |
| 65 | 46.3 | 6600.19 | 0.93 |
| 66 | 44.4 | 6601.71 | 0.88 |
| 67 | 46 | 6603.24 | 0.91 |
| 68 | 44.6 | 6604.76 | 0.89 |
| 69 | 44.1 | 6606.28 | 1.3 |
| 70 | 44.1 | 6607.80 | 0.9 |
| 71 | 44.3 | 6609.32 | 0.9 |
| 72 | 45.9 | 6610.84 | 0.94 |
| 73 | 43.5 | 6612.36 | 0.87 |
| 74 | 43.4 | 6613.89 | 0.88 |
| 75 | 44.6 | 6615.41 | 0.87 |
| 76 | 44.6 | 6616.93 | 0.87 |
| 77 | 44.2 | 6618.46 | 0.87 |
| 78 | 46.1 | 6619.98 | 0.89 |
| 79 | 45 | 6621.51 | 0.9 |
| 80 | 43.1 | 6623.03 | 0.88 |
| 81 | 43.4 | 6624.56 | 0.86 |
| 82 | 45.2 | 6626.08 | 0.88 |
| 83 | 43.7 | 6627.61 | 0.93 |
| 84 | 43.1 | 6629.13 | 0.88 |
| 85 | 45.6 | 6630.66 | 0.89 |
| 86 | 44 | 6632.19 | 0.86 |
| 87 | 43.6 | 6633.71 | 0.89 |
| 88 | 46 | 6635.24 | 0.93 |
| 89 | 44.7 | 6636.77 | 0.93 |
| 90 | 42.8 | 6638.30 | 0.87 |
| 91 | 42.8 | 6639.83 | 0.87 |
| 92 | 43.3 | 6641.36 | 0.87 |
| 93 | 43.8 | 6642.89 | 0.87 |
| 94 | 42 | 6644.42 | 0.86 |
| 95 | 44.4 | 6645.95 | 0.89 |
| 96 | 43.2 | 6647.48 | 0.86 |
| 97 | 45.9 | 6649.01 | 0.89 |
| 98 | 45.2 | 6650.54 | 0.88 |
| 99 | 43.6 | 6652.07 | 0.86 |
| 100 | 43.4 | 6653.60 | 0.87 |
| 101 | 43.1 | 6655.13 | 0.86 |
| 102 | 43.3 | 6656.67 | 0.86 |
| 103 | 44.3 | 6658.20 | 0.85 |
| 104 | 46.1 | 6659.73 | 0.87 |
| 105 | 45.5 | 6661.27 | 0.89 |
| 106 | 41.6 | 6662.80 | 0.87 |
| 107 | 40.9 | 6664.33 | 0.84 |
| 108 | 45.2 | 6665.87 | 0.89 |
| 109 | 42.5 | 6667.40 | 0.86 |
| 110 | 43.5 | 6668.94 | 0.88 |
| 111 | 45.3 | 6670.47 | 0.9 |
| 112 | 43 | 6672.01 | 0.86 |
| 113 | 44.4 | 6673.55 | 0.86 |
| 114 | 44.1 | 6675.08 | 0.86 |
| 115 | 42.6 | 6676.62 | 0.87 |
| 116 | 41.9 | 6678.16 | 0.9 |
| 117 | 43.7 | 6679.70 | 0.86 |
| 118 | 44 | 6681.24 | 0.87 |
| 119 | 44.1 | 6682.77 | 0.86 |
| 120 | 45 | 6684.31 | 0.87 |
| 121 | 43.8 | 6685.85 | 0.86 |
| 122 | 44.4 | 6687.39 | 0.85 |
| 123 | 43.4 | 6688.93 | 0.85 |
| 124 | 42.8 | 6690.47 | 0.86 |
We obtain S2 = 1.15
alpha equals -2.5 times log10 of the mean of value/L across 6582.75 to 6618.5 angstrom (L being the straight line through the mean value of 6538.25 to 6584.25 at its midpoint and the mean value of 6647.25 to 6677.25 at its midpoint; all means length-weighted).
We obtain -0.037 mag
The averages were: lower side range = 42.6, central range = 44.6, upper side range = 43.9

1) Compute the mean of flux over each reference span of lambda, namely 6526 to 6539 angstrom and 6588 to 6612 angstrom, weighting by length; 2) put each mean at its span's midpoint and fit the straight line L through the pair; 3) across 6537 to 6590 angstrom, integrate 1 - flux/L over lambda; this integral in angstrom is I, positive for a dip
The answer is 2.8 angstrom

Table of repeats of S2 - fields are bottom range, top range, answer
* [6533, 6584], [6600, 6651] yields 1.05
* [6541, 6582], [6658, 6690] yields 1.08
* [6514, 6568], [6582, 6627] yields 1.05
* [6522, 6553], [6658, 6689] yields 1.00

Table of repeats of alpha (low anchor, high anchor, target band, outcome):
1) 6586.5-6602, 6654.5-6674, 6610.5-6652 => 0.001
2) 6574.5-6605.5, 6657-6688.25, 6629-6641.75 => 0.005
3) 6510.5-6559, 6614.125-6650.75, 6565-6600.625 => 0.017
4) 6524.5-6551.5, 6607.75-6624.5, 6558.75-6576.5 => 0.158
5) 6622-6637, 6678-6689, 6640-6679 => 0.010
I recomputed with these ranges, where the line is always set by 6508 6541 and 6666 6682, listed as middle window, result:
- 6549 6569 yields 2.6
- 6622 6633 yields 0.0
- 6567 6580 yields 0.4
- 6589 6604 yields -0.1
